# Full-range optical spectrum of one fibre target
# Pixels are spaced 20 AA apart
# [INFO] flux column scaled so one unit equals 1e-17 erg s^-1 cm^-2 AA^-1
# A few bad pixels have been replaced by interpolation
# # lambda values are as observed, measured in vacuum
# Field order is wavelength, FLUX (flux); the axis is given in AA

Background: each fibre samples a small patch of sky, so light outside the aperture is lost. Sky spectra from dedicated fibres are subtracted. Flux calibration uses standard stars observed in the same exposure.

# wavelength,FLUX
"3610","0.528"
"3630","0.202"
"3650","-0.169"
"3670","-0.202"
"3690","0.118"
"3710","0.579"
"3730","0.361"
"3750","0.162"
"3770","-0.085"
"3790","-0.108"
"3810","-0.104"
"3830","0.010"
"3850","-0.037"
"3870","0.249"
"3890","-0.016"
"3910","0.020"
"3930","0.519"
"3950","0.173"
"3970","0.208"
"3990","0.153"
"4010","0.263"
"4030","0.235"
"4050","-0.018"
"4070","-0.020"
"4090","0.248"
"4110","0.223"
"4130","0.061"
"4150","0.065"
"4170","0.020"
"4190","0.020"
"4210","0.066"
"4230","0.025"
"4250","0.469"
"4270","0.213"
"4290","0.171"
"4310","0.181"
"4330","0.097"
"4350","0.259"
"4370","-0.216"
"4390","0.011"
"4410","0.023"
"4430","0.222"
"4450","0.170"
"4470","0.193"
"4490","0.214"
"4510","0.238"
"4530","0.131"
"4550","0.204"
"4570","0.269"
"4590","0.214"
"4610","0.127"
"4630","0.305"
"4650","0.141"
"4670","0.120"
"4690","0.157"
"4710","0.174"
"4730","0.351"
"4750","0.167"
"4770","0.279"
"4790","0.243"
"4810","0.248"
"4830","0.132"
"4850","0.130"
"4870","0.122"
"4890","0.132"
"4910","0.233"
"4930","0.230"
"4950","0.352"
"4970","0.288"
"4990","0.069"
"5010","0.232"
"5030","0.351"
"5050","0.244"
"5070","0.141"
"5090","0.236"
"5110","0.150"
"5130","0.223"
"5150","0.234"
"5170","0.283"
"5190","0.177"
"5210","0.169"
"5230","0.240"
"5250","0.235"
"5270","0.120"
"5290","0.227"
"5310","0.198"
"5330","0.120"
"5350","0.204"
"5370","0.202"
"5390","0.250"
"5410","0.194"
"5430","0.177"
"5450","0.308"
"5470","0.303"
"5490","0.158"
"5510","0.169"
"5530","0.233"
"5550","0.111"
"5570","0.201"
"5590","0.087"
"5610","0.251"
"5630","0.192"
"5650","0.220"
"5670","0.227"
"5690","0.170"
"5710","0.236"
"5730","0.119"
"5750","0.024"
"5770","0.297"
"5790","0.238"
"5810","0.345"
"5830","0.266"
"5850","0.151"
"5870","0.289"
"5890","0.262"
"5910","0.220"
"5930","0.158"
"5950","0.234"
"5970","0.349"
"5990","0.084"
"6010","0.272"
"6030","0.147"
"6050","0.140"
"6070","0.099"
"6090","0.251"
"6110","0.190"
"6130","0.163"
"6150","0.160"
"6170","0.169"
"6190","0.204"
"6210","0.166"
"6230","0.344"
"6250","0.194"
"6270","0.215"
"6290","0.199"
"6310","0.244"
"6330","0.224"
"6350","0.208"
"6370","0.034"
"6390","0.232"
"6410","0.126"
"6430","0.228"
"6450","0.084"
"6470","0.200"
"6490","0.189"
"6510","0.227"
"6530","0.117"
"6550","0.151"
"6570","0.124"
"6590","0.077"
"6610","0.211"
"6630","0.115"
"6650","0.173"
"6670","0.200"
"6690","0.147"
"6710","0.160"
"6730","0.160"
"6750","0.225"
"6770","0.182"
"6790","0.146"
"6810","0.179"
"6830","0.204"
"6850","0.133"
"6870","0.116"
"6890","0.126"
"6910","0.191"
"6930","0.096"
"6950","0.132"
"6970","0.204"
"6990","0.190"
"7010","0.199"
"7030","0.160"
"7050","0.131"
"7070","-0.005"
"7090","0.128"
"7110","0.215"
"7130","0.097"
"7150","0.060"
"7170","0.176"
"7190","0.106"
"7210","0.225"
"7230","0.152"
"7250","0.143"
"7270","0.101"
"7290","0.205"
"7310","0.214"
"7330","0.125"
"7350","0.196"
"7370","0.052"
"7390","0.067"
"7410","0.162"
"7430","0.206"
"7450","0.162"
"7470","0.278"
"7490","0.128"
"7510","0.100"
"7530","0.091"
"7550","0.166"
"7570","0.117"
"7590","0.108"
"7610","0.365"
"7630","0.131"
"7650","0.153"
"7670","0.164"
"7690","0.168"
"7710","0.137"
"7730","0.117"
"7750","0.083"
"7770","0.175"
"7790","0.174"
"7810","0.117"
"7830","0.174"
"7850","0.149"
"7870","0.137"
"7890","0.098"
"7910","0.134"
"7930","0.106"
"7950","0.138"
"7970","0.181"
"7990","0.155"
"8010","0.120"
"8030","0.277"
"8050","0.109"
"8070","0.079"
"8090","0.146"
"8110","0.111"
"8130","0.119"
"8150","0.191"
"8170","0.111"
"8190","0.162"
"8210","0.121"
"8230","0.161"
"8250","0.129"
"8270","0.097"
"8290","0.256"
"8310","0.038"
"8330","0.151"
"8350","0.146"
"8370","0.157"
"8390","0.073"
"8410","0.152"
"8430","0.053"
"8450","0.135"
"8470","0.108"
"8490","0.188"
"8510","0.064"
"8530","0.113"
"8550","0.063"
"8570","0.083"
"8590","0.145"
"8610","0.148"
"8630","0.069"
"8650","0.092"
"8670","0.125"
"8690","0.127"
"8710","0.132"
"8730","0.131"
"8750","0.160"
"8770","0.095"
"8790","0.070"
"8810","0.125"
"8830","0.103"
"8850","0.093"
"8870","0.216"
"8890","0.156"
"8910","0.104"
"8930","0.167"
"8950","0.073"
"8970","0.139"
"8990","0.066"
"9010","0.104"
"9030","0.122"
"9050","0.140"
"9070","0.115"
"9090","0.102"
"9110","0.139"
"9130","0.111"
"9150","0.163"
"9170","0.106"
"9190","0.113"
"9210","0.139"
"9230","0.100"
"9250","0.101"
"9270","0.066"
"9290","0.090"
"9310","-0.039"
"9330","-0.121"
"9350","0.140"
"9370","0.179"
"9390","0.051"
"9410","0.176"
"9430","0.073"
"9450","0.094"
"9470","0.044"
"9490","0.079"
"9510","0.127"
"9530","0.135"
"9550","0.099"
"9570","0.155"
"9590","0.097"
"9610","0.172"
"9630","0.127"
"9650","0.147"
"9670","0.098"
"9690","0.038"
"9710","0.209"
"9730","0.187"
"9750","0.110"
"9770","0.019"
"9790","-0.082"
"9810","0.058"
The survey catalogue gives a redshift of 0.138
